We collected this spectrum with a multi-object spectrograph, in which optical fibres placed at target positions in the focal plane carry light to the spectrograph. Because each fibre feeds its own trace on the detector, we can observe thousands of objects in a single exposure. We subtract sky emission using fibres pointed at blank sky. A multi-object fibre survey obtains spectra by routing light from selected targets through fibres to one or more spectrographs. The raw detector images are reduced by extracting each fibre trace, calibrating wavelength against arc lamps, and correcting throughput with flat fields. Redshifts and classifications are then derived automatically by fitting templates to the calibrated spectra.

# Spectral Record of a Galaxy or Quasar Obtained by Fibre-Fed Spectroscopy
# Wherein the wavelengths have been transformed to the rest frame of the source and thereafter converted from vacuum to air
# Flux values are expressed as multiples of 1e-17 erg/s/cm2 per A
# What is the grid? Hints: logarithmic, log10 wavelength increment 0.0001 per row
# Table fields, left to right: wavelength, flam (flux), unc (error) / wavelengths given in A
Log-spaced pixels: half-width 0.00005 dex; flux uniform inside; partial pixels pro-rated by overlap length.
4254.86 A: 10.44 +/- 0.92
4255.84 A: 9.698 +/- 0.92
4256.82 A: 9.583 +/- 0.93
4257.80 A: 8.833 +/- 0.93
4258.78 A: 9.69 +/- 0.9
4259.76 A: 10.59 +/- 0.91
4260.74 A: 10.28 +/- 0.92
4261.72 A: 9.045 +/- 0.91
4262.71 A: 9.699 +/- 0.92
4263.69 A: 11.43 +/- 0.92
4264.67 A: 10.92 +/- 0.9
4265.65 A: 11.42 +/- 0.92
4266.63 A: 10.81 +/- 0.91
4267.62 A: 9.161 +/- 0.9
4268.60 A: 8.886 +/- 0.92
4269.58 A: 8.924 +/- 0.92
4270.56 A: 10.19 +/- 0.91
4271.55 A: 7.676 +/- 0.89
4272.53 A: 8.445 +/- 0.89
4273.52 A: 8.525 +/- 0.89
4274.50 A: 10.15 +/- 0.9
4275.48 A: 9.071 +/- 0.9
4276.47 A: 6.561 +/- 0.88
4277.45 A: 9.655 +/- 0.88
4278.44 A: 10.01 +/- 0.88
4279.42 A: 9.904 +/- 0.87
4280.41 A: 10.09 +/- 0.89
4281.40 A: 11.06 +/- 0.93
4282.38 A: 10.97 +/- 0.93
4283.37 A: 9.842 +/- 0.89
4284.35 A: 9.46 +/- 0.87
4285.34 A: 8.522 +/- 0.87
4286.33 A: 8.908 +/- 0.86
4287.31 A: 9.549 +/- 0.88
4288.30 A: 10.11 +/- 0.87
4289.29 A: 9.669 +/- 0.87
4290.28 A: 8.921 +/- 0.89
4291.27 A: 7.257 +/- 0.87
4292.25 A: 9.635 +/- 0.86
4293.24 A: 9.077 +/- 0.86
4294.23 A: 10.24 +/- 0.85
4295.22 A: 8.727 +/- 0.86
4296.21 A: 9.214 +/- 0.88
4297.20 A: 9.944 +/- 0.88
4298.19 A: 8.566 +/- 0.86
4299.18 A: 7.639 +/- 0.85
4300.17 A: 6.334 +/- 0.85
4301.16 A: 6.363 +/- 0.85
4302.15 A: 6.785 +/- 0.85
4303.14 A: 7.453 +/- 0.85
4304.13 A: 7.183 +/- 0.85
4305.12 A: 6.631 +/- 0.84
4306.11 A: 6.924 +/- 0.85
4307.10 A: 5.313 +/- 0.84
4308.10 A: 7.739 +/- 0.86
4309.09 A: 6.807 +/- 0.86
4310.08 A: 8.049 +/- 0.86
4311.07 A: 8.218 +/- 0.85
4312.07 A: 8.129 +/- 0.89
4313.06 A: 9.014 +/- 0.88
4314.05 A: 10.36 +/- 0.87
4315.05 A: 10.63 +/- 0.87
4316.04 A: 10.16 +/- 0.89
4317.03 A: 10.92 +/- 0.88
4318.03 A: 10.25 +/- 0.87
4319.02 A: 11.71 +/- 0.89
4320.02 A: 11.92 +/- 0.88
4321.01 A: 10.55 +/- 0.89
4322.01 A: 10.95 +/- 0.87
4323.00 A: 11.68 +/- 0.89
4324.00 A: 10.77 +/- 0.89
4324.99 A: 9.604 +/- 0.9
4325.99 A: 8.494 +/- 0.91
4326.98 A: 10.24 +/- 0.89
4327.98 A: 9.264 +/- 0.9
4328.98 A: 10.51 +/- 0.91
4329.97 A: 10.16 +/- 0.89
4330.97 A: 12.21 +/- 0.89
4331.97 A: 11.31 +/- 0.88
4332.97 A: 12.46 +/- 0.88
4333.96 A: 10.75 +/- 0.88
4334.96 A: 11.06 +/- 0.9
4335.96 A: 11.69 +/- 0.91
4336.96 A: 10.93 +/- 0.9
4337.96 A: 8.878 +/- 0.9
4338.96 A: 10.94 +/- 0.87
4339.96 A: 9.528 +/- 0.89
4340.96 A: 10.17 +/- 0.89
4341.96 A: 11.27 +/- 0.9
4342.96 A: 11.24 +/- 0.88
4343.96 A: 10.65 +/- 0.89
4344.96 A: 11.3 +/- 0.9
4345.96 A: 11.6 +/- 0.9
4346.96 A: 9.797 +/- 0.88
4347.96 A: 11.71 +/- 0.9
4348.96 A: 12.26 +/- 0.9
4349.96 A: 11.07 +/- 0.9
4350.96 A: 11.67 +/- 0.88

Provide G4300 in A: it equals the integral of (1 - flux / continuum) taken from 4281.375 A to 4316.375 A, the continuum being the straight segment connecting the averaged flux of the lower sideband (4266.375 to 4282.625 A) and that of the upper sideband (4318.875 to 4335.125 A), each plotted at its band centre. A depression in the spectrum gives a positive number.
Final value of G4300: 5.1 A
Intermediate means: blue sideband 9.37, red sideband 10.8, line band 8.55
